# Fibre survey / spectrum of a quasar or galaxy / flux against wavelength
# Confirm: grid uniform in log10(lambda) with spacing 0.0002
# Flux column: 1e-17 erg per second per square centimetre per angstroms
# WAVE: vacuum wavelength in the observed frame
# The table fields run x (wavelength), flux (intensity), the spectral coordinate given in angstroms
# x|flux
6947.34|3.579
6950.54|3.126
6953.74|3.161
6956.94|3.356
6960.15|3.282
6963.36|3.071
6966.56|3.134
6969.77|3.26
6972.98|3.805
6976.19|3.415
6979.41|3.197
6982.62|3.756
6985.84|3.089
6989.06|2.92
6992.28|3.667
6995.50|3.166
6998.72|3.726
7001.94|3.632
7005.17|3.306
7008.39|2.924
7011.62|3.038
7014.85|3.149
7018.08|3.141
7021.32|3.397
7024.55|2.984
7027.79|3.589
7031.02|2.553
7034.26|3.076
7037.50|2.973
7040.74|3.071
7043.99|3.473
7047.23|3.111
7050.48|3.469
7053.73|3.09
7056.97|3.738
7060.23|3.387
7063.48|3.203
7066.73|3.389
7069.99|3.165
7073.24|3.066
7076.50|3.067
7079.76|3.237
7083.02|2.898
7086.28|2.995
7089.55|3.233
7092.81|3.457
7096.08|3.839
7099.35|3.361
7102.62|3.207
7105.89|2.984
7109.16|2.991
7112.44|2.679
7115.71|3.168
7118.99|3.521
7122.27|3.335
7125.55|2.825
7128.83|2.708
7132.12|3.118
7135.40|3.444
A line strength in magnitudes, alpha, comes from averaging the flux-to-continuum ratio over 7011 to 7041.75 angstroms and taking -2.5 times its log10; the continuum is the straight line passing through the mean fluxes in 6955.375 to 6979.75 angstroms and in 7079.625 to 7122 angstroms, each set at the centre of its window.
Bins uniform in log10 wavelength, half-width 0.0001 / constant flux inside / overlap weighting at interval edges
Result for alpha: 0.057 mag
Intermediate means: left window 3.32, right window 3.2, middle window 3.1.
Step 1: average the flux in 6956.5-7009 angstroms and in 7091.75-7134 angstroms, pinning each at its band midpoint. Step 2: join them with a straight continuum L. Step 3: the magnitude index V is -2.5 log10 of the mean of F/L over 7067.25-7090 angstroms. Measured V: 0.04 mag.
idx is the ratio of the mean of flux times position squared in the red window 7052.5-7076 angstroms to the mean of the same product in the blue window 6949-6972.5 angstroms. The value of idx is 1.05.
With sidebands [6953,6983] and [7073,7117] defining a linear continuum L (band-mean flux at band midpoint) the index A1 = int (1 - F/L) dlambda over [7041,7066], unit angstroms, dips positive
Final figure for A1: -1.0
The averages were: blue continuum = 3.33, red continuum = 3.16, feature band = 3.34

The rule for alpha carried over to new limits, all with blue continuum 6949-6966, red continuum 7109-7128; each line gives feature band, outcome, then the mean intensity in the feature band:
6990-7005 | -0.11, 3.5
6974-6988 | -0.06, 3.36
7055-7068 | -0.10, 3.42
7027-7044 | 0.03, 3.07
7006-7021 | 0.02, 3.1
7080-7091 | 0.01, 3.06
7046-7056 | -0.05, 3.26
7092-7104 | -0.13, 3.47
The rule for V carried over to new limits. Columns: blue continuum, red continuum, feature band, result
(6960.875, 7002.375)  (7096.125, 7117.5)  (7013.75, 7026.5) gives 0.04 mag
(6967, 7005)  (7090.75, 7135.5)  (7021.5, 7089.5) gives 0.03 mag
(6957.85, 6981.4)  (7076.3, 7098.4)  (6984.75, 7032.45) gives 0.03 mag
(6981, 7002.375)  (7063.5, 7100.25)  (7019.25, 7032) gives 0.06 mag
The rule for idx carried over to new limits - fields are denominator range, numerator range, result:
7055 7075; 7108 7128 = 0.94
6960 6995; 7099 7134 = 0.96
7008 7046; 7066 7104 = 1.06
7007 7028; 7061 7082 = 1.03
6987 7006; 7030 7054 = 0.93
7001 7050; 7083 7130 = 1.02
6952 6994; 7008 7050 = 0.96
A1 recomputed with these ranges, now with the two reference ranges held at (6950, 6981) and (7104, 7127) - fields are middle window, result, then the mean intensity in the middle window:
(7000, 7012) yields -0.1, 3.26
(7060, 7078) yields -0.3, 3.2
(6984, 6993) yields 0.2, 3.19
